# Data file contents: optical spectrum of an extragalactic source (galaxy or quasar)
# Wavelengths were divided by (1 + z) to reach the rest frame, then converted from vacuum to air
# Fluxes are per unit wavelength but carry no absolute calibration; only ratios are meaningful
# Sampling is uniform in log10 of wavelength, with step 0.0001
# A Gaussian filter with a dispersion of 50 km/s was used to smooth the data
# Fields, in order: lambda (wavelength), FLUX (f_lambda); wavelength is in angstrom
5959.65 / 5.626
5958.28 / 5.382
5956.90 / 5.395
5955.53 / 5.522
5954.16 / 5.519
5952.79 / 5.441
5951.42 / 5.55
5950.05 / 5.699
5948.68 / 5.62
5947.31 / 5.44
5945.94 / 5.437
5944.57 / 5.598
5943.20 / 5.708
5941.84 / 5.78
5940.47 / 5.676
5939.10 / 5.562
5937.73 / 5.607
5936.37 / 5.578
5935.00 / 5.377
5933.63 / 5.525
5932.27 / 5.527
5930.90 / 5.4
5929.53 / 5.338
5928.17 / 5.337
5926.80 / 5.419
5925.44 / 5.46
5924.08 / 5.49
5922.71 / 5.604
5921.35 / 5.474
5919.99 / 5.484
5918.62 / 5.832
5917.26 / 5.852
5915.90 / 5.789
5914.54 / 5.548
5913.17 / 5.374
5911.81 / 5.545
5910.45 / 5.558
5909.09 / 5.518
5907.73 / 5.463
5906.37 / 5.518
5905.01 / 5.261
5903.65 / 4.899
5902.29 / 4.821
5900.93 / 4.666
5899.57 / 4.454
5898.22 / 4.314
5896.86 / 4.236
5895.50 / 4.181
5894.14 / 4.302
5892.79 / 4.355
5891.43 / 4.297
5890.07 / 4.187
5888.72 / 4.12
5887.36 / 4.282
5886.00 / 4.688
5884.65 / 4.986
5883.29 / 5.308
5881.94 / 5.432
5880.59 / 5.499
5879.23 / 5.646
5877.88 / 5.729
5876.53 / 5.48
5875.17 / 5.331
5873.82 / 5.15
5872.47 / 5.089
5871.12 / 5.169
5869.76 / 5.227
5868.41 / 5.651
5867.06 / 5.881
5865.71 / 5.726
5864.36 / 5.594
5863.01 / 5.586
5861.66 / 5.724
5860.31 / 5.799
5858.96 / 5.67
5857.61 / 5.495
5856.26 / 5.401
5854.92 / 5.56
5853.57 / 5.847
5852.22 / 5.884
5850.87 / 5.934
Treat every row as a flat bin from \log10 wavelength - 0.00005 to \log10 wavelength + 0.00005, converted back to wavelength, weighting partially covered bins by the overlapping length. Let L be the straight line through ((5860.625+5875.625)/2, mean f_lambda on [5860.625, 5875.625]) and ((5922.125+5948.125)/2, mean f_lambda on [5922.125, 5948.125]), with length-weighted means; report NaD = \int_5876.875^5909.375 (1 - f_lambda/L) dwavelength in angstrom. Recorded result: 3.87 angstrom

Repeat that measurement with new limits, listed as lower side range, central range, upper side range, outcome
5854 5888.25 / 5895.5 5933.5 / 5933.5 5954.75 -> 1.5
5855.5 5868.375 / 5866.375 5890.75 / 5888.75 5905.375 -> -0.3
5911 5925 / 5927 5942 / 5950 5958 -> 0.1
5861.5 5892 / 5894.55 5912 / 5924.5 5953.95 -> 1.3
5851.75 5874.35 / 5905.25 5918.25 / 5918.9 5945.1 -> -0.1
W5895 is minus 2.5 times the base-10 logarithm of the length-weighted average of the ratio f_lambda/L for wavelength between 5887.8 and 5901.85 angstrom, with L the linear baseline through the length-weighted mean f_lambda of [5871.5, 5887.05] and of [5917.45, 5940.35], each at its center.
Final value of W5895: 0.23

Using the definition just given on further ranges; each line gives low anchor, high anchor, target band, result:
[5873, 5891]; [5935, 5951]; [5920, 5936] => 0.00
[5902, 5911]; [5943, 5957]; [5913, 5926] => -0.04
